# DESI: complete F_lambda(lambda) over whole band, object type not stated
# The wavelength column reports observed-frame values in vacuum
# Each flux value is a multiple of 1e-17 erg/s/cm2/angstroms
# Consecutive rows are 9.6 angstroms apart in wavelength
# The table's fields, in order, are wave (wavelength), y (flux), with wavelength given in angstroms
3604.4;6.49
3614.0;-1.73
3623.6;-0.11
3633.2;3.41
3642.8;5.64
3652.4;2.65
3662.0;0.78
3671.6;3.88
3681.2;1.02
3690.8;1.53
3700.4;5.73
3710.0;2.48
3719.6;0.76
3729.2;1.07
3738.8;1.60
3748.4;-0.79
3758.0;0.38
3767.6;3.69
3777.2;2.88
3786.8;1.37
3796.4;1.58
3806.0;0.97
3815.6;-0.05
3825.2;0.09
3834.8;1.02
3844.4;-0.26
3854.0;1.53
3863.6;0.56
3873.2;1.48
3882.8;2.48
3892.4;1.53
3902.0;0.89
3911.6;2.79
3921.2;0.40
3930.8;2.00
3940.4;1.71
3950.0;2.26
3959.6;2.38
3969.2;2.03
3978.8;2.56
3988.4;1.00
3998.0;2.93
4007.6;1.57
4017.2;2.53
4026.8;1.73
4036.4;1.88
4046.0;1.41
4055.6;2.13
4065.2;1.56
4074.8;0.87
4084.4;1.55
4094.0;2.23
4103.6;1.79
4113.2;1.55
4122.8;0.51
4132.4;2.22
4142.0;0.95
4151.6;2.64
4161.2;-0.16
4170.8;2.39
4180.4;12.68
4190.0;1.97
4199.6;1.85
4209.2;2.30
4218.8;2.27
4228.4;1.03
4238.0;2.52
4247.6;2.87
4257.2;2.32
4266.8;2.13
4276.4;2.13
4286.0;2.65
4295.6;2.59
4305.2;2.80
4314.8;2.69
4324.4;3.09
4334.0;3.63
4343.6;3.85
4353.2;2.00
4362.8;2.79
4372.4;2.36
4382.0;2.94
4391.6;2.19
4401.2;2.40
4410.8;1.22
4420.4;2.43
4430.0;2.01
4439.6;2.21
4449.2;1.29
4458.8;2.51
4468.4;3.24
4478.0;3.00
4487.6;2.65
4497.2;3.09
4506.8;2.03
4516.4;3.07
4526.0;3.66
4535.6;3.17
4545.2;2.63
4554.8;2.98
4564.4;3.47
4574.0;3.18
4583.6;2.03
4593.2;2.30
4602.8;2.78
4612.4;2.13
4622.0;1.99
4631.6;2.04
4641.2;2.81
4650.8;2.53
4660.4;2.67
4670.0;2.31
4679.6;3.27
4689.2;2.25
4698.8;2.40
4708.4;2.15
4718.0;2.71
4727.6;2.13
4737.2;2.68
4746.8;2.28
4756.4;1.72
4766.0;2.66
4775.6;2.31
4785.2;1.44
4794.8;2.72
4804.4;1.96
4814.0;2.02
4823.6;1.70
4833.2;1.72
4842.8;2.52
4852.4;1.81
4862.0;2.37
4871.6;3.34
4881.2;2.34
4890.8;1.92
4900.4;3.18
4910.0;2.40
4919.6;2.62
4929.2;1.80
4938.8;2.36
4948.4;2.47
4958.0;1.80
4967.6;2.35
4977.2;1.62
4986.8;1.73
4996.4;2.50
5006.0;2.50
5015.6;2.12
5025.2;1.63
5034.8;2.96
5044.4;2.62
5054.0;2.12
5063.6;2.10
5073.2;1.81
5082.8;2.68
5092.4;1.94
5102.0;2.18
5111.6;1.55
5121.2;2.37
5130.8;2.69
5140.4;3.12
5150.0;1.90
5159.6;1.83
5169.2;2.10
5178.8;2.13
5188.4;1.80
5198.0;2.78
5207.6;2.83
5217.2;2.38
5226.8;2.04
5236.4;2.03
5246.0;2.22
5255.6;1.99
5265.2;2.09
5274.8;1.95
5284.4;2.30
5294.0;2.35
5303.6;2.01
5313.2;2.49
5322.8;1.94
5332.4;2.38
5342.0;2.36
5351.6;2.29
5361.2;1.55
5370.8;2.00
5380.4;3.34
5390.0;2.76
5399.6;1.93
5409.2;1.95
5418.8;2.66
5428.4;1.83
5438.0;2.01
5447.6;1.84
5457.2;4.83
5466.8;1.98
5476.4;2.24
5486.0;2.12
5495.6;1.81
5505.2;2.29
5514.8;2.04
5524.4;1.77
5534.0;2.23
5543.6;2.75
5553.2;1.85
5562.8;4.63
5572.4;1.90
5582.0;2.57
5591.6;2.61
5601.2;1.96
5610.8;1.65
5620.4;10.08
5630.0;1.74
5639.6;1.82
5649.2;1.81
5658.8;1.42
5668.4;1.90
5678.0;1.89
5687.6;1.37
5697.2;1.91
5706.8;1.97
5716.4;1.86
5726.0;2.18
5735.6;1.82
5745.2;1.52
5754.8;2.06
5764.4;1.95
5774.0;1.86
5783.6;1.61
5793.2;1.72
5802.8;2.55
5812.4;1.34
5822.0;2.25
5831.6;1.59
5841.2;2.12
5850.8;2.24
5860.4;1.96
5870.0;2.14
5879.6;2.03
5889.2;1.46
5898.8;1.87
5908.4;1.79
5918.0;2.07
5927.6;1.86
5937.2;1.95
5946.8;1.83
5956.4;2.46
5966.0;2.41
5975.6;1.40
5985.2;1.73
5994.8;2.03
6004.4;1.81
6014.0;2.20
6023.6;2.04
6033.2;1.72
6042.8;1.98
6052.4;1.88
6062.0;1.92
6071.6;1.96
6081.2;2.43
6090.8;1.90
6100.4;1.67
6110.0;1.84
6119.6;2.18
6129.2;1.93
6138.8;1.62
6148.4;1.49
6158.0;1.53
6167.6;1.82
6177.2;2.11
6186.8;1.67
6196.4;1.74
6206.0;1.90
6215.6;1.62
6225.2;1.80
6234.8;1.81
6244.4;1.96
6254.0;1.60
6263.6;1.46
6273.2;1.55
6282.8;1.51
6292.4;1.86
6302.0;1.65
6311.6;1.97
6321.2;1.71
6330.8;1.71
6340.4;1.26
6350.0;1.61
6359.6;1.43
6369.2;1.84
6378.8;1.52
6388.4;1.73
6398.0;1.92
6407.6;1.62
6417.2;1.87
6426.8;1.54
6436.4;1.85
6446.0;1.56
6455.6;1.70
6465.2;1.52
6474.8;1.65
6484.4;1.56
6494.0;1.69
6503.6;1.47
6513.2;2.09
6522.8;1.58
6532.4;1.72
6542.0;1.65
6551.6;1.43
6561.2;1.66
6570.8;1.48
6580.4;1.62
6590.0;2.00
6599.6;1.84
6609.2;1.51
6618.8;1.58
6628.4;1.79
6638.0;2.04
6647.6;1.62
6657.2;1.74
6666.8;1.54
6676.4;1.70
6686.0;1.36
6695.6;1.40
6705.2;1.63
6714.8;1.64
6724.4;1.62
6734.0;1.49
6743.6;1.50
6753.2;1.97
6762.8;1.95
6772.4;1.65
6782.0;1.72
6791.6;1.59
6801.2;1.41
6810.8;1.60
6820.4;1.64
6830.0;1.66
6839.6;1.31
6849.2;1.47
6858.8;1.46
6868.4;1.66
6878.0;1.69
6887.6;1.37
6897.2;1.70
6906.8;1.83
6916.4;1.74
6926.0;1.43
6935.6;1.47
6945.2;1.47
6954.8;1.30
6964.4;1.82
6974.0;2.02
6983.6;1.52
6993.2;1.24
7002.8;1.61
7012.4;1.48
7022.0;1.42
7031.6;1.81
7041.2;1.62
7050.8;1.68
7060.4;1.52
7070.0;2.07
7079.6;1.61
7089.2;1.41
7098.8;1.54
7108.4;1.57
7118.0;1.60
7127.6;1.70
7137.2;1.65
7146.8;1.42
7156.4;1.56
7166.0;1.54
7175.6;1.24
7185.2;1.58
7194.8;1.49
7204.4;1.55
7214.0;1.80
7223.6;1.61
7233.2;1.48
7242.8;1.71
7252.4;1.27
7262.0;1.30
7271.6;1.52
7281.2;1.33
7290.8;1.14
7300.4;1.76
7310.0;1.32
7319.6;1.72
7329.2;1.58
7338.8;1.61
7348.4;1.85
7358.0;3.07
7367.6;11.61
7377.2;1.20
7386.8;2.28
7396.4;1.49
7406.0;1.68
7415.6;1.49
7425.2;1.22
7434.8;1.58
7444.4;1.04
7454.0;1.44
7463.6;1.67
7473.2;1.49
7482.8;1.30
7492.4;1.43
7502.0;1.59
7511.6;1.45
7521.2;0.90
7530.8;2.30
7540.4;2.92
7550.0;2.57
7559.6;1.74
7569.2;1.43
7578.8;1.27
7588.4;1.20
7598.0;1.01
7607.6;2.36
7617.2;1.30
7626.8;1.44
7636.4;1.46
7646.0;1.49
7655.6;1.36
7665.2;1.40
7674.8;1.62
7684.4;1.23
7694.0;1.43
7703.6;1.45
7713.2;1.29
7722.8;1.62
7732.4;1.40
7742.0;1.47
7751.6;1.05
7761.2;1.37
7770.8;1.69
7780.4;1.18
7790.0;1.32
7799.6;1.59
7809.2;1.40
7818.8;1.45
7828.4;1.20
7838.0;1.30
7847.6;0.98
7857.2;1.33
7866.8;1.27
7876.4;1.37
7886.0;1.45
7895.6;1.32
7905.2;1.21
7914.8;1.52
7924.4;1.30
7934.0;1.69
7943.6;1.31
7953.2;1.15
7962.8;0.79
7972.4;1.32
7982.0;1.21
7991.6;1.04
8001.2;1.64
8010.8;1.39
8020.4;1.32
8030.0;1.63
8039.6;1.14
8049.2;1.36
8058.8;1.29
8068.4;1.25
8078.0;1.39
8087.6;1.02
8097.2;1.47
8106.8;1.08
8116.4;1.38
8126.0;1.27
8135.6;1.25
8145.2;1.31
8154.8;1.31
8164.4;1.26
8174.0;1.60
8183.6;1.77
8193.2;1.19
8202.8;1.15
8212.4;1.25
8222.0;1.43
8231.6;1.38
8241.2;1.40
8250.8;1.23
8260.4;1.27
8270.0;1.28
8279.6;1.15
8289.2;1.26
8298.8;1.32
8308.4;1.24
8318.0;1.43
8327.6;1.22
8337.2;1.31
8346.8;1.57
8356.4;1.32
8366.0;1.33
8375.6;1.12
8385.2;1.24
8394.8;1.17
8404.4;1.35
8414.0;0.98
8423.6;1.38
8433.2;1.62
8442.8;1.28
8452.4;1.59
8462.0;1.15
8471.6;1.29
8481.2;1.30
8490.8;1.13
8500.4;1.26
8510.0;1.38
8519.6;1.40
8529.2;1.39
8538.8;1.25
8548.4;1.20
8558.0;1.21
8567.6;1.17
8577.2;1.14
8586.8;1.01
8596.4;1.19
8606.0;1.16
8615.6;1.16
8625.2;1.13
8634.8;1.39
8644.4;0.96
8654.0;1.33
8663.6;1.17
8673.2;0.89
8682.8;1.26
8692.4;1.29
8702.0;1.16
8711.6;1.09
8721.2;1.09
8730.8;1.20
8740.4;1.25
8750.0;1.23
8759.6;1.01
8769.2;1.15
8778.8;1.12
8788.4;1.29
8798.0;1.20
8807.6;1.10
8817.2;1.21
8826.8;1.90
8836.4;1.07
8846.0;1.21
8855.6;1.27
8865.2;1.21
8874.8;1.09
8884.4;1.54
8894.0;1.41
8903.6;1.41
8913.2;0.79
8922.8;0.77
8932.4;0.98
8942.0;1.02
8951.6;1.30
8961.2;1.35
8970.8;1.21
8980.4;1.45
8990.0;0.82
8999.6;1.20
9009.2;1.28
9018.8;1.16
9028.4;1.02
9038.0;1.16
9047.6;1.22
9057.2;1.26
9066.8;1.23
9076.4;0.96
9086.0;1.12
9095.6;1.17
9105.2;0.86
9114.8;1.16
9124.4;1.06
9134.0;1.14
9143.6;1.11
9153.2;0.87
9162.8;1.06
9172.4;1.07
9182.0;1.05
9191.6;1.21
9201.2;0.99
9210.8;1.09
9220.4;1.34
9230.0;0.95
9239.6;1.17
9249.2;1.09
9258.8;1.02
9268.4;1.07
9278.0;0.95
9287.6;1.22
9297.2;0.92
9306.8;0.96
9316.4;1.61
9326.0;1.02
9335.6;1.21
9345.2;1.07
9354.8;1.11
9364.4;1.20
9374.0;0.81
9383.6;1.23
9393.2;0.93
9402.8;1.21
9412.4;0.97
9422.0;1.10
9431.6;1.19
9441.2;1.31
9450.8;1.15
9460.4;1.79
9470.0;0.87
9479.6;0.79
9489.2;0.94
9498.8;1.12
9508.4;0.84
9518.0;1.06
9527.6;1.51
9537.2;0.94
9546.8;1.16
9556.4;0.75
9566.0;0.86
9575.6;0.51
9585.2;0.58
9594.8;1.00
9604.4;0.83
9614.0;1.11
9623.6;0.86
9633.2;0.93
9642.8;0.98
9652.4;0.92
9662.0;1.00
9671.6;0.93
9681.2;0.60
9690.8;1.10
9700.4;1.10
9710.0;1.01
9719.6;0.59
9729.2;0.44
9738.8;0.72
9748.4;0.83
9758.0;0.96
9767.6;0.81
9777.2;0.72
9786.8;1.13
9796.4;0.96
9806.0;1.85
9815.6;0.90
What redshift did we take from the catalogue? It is 0.122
